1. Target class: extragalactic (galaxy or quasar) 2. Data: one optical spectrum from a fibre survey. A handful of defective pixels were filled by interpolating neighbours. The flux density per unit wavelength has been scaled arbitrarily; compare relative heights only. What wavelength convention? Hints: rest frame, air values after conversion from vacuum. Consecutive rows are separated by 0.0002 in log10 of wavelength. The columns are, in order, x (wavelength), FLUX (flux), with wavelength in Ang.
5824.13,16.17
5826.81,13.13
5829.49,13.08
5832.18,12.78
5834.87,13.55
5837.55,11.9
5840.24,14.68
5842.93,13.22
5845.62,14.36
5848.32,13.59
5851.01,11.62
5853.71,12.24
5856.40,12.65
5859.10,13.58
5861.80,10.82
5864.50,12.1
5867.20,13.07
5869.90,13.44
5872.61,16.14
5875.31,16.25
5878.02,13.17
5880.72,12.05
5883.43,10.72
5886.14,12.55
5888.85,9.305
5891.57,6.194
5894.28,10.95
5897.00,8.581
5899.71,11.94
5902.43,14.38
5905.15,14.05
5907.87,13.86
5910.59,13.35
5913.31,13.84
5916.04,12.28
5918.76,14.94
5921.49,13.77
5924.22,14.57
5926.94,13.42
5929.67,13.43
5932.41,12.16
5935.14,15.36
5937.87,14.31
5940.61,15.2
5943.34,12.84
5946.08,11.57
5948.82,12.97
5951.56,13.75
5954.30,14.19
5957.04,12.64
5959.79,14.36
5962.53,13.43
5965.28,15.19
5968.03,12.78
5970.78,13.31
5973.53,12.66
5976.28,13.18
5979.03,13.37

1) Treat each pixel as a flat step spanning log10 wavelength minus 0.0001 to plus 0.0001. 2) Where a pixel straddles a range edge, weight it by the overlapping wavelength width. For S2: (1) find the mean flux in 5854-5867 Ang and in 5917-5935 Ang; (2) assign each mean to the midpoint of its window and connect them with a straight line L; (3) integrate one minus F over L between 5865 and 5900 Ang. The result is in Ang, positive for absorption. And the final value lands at 2.5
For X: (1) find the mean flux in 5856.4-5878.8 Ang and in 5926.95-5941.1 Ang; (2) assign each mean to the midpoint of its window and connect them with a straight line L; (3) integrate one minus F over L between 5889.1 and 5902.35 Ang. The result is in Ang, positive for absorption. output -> 3.7 Ang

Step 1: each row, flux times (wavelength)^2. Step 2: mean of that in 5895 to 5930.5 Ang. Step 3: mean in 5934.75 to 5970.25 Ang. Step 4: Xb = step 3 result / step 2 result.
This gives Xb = 1.05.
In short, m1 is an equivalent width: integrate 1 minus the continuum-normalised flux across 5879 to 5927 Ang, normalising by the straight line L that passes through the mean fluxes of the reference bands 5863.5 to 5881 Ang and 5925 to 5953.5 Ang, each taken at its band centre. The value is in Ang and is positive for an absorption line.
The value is 5.2 Ang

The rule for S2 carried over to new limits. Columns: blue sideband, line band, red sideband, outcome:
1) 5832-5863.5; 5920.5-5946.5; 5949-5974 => -0.6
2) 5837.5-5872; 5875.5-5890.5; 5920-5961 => 1.6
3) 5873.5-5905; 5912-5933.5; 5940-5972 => -1.7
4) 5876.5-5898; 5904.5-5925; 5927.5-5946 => -2.6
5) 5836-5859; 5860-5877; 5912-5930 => -0.5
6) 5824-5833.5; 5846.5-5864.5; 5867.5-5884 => 1.6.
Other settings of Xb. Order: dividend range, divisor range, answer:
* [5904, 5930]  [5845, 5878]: 1.06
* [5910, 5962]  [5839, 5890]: 1.08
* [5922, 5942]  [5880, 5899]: 1.42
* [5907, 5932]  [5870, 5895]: 1.15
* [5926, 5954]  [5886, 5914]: 1.18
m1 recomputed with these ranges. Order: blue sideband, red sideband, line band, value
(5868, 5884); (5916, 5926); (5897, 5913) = 1.0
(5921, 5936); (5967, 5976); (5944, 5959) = 0.3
